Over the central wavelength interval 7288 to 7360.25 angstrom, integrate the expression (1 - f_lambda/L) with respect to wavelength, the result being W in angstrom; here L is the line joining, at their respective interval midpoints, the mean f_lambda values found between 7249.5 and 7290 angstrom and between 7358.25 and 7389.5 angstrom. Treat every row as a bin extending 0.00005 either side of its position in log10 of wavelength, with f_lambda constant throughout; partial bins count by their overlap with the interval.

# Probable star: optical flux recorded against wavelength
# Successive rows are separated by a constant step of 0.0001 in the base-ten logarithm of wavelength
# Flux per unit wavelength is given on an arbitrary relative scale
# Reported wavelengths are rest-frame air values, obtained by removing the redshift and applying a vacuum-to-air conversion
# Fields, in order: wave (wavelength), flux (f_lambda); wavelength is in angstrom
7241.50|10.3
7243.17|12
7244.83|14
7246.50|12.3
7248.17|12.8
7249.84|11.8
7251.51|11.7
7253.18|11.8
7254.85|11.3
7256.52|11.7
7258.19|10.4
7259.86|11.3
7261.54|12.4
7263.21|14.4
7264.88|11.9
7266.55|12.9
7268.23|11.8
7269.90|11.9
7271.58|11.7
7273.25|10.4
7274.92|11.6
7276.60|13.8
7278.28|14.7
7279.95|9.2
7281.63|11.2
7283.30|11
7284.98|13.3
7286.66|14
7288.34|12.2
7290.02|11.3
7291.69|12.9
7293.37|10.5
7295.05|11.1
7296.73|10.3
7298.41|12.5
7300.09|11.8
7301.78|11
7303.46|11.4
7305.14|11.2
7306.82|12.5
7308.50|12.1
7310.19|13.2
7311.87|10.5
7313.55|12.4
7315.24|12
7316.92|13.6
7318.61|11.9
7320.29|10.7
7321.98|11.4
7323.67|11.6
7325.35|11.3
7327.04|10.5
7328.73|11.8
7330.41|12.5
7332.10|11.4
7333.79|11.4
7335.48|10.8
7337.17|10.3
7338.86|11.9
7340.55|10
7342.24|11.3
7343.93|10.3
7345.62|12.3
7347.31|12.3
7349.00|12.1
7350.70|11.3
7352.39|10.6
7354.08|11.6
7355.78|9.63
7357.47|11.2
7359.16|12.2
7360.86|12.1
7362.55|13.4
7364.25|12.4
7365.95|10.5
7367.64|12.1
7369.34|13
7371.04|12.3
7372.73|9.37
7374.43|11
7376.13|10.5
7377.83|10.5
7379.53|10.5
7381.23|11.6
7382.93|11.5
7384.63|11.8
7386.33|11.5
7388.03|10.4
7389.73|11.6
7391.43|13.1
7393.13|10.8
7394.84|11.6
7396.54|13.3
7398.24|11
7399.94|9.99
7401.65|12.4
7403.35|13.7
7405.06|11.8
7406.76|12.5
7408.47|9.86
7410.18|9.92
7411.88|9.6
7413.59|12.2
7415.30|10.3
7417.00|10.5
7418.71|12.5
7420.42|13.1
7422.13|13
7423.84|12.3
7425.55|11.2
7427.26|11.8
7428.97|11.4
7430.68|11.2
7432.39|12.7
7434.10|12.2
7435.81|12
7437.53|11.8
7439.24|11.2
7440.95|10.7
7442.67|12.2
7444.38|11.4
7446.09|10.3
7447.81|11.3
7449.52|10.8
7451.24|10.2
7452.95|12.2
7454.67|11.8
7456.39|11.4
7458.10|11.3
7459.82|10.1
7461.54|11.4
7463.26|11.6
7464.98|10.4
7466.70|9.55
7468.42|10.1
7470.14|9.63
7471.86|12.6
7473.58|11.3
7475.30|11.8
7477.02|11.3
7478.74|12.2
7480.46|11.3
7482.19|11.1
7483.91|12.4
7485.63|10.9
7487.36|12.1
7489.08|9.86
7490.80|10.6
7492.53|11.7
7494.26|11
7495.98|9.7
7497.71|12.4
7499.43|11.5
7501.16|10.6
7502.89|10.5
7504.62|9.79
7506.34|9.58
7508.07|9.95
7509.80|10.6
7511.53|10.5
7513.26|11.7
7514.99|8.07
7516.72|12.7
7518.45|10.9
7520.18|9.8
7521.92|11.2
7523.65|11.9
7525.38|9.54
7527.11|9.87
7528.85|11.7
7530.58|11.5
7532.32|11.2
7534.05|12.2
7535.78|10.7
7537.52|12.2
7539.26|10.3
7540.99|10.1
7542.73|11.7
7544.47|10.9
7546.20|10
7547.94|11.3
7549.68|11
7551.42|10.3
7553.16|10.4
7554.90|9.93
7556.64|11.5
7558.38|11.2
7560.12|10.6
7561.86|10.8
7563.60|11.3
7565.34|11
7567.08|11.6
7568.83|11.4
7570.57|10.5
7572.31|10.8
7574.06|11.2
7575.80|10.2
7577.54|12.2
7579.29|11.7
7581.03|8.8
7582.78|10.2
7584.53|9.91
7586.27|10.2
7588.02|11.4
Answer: 1.4 angstrom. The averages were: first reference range 12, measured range 11.5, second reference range 11.5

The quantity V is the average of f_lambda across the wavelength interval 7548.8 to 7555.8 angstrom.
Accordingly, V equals 10.4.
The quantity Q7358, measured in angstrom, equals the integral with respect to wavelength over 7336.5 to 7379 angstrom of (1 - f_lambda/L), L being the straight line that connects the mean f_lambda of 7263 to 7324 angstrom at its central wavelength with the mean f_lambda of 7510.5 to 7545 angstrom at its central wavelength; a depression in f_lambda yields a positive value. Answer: 1.0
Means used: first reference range 11.9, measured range 11.4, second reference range 10.9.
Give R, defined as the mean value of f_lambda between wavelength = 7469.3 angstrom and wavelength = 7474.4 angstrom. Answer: 11.2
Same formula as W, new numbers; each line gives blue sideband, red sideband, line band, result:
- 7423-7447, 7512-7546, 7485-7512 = 1.08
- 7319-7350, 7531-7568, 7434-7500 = -0.54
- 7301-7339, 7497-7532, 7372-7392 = 0.41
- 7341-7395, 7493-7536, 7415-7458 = -1.79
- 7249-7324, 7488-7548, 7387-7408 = -0.84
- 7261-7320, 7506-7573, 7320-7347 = 1.26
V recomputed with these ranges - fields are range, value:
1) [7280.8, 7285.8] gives 11.8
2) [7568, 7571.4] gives 11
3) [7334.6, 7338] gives 10.6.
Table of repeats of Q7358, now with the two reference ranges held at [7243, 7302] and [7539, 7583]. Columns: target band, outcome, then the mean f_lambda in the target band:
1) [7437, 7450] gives 0.10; 11.2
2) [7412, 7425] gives -0.50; 11.8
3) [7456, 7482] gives 0.30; 11.1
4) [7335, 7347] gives 0.67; 11.1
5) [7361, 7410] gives -0.13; 11.6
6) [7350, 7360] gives 0.48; 11.1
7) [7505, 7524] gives 0.75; 10.6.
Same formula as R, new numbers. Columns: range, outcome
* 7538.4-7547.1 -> 10.6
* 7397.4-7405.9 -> 11.8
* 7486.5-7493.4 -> 11.1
